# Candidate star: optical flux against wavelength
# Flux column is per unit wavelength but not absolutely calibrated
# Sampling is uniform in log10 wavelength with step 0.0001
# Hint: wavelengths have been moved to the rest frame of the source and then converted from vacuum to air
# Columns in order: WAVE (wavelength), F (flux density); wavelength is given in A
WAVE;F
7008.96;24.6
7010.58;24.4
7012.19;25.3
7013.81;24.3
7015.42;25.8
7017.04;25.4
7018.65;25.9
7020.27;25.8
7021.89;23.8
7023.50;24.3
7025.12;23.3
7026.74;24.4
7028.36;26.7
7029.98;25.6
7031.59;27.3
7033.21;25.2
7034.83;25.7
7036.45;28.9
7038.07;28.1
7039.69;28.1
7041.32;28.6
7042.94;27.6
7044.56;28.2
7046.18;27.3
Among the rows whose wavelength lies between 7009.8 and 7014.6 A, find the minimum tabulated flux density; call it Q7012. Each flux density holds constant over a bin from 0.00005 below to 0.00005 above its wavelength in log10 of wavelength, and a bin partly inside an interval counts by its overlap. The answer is 24.3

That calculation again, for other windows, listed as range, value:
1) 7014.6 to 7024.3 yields 23.8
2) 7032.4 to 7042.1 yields 25.2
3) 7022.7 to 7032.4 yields 23.3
